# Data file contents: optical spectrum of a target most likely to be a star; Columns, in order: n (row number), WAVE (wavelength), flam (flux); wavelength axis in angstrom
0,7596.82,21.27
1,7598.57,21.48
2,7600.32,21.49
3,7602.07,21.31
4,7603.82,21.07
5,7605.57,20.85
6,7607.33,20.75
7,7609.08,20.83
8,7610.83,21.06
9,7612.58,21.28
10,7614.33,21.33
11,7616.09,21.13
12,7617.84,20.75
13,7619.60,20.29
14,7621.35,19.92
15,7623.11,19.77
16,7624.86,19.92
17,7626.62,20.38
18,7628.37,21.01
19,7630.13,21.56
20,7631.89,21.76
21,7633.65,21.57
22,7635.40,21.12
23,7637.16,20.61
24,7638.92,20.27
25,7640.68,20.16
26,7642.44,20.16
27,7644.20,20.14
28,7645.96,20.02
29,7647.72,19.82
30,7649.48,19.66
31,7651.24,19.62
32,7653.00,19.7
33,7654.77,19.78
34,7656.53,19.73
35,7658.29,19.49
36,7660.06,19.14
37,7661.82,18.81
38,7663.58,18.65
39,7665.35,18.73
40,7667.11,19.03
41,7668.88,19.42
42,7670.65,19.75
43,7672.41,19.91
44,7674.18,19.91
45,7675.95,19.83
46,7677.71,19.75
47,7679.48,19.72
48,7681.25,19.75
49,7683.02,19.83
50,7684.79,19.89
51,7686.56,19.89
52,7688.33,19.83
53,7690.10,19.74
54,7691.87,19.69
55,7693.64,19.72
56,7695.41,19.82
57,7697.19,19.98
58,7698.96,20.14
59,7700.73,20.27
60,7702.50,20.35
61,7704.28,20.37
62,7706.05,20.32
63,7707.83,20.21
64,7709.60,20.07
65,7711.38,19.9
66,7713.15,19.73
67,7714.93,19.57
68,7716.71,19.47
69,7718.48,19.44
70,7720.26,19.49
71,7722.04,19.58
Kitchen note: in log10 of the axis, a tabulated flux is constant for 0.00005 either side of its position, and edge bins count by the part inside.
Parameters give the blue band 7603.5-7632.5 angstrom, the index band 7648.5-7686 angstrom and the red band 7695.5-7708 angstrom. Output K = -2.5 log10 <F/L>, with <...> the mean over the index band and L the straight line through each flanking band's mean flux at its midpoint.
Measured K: 0.05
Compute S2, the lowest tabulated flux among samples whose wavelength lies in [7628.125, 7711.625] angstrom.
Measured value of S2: 18.65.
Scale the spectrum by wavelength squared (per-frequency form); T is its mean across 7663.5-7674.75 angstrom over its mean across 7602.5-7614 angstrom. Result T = 0.94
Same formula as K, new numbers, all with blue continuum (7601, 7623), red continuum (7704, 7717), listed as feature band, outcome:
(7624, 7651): 0.00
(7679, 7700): 0.02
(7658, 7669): 0.08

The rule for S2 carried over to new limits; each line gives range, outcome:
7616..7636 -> 19.77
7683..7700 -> 19.69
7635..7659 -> 19.49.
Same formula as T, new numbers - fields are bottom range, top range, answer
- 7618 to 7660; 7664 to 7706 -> 0.99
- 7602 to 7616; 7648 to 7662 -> 0.94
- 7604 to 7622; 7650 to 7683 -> 0.95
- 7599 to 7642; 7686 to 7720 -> 0.98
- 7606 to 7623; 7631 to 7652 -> 0.99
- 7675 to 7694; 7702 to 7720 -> 1.01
